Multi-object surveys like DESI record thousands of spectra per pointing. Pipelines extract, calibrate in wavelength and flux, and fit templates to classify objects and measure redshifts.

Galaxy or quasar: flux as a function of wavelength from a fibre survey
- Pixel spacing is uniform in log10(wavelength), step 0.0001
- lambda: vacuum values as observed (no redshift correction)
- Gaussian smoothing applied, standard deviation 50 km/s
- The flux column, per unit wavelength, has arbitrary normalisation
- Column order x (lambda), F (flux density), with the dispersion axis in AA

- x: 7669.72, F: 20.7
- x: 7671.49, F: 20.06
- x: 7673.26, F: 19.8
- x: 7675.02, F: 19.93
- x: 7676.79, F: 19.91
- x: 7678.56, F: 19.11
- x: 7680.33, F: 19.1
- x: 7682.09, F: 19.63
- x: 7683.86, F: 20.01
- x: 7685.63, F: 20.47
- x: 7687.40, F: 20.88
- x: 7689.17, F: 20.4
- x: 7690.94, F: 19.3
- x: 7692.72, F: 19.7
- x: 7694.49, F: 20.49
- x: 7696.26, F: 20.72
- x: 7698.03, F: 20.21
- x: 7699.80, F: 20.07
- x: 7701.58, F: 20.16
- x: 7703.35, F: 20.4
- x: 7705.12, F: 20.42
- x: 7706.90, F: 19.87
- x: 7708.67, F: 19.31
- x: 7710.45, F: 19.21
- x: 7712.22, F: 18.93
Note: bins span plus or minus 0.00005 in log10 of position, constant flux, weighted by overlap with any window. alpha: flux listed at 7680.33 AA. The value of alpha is 19.1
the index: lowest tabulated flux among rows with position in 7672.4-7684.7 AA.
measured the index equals 19.1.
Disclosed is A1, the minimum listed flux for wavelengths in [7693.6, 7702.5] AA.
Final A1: 20.07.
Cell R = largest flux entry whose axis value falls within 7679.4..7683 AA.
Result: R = 19.63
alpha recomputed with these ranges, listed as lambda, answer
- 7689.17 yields 20.4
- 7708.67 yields 19.31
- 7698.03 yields 20.21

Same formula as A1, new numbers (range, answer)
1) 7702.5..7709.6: 19.31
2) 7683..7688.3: 20.01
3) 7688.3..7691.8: 19.3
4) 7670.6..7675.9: 19.8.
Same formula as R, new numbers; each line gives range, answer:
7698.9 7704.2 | 20.4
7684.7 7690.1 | 20.88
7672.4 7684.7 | 20.01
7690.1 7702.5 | 20.72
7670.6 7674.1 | 20.06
